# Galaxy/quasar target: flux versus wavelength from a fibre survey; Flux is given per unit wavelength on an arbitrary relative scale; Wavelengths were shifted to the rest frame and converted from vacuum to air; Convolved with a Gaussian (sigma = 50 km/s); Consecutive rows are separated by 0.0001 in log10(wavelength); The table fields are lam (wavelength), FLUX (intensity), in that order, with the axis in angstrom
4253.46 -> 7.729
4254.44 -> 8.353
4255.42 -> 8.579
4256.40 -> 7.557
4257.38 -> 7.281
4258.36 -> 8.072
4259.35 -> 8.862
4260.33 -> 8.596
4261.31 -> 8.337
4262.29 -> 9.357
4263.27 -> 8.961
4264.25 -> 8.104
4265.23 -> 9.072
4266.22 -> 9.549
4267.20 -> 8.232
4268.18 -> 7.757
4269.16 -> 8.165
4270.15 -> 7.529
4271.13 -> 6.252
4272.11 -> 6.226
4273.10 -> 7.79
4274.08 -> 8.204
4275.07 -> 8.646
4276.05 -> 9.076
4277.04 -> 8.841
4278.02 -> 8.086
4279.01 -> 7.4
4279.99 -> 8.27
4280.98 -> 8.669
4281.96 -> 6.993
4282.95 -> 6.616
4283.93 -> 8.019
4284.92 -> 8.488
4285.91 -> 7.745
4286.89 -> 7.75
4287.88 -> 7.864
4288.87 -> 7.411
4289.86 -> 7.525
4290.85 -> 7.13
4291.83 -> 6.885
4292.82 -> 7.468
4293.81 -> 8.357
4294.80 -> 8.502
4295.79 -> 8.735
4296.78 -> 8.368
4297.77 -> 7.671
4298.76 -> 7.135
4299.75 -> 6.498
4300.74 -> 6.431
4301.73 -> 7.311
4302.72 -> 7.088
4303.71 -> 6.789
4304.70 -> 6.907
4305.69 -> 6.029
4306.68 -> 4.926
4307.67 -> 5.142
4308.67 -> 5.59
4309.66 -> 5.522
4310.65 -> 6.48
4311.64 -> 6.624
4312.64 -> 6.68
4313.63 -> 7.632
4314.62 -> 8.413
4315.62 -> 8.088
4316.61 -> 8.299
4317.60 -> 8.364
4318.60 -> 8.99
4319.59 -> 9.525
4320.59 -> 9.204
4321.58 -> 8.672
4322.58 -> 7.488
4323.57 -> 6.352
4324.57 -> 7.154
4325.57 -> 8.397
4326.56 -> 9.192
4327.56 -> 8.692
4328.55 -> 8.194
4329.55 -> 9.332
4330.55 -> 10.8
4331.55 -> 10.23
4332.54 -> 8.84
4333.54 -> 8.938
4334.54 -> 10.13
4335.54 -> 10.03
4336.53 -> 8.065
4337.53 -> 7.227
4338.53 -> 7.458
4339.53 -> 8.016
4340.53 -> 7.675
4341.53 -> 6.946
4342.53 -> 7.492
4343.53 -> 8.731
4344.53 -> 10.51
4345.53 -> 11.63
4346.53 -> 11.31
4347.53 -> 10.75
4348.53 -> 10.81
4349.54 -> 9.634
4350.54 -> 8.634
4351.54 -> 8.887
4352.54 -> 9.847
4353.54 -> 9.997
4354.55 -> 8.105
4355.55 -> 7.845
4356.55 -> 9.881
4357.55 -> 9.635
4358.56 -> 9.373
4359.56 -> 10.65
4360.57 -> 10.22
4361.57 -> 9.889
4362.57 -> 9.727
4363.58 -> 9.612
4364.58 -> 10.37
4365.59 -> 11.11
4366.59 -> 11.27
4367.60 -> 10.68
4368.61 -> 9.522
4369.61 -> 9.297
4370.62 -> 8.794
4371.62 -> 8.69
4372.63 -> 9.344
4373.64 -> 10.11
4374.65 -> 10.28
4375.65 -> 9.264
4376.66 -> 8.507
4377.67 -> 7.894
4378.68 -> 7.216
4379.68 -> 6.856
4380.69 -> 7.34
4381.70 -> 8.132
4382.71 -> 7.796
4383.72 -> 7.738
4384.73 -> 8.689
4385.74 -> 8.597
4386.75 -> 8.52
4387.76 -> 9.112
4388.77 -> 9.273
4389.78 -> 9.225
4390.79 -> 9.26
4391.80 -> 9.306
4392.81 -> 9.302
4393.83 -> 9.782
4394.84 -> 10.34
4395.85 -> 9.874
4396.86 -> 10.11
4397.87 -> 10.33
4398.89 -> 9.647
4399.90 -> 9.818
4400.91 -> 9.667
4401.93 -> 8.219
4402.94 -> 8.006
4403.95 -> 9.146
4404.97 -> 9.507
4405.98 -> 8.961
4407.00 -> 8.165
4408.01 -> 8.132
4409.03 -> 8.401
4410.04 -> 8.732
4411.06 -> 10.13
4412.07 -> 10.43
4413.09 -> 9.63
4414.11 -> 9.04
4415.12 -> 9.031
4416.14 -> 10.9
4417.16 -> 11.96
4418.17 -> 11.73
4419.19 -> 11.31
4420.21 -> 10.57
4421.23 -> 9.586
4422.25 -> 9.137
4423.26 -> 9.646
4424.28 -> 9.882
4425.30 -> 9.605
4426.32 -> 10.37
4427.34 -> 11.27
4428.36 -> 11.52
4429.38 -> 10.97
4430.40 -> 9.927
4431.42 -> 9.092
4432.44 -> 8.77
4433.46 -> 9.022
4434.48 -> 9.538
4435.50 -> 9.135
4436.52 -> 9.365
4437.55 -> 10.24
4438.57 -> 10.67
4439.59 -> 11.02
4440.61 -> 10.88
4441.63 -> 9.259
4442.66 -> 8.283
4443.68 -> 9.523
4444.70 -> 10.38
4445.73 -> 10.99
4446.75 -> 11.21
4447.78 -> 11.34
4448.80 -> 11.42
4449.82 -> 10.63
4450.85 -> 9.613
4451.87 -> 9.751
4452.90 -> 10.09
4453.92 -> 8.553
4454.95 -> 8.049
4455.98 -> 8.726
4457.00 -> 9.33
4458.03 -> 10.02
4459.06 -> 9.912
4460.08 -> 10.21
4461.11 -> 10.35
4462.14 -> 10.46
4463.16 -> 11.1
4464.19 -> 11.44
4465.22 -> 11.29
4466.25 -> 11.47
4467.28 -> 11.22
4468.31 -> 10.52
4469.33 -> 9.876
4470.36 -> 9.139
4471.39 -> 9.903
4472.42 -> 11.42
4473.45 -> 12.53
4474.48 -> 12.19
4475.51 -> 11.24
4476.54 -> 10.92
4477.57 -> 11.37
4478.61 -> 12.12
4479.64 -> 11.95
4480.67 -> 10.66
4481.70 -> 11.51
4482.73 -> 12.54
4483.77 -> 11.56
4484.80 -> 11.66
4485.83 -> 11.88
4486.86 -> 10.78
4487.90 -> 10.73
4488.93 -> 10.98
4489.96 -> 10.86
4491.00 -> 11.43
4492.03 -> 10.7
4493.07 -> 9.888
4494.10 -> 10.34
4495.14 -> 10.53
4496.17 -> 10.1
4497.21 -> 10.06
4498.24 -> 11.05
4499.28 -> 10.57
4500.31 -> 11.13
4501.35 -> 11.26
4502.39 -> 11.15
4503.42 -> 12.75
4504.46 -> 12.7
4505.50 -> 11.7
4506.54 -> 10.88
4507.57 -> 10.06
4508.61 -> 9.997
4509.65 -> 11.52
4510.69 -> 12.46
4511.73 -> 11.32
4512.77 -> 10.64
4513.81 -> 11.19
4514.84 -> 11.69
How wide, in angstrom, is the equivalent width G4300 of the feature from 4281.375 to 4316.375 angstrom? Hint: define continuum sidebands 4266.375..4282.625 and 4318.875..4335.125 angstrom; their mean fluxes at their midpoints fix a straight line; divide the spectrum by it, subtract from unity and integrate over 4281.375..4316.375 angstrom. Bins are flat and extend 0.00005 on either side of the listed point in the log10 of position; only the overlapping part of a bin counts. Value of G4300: 4.8 angstrom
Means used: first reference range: 7.91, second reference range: 8.83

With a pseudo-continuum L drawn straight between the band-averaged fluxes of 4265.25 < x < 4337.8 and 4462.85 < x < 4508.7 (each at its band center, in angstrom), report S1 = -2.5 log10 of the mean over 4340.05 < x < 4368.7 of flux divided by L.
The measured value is -0.11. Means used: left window 7.84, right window 11.1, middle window 9.68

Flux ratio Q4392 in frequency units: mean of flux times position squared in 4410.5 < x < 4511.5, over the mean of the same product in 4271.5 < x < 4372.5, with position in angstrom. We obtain 1.34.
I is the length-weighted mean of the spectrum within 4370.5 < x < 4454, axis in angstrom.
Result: 9.55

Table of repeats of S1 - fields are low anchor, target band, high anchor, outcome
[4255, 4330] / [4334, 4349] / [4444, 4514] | -0.07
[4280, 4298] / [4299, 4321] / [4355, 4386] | 0.15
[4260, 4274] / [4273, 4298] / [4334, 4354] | 0.06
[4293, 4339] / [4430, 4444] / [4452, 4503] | 0.04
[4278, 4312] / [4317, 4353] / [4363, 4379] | -0.07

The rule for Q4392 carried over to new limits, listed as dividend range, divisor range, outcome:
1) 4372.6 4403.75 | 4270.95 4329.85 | 1.23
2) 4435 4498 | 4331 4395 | 1.21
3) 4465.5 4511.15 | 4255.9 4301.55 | 1.55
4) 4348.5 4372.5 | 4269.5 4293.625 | 1.30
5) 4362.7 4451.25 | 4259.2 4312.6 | 1.34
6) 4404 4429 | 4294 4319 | 1.46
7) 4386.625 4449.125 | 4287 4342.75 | 1.32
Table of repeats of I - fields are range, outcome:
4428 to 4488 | 10.5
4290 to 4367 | 8.45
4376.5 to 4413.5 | 8.92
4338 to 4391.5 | 9.17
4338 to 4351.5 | 9.18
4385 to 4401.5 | 9.49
